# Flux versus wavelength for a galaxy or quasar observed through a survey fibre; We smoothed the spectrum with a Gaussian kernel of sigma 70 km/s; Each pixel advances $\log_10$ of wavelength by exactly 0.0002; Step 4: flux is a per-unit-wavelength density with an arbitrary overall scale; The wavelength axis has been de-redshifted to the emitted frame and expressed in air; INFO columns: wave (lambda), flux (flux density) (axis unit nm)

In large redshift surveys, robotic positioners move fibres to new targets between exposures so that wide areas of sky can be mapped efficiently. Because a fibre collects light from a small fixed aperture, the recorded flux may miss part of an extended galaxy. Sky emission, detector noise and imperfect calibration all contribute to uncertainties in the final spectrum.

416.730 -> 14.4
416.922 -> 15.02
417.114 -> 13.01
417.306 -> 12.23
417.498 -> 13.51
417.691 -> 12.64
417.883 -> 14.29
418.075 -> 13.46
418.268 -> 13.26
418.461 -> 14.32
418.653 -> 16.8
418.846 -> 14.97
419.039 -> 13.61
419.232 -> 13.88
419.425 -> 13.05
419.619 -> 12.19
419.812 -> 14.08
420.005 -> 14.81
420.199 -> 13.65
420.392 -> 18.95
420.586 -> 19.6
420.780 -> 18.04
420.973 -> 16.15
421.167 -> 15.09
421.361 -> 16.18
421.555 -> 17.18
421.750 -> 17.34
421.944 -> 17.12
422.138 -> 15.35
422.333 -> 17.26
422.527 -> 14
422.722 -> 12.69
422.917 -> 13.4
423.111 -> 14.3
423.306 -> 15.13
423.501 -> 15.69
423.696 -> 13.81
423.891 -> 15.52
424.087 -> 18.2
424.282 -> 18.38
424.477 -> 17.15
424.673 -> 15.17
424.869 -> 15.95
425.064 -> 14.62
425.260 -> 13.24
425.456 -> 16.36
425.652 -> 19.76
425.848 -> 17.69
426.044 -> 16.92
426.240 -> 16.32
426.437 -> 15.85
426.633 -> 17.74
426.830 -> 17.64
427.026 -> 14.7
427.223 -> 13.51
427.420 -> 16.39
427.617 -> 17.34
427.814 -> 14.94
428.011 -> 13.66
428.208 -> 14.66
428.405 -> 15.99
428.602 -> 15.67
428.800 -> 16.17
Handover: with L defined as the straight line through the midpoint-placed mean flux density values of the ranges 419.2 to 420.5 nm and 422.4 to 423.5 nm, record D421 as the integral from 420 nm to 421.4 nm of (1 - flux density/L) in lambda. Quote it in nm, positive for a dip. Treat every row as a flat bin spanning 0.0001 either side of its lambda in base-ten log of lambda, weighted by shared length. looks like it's -0.23 nm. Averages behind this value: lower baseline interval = 14.4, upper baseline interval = 14.2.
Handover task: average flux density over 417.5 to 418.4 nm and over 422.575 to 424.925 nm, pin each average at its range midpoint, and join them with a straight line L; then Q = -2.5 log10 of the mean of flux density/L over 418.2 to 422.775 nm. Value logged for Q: -0.08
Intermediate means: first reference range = 13.4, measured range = 15.4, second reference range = 15.4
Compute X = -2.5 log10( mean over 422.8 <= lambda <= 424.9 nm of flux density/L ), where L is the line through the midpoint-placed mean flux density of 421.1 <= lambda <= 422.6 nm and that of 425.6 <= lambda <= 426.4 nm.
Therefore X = 0.077 mag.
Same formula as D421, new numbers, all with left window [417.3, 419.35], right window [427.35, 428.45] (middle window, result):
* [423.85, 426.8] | -0.31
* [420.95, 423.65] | -0.16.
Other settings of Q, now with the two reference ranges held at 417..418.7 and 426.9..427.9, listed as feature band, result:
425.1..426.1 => -0.105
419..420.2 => 0.030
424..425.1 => -0.122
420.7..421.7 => -0.159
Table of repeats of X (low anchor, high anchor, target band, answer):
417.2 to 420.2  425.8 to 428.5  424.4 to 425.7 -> -0.03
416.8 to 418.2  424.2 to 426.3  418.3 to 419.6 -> -0.02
